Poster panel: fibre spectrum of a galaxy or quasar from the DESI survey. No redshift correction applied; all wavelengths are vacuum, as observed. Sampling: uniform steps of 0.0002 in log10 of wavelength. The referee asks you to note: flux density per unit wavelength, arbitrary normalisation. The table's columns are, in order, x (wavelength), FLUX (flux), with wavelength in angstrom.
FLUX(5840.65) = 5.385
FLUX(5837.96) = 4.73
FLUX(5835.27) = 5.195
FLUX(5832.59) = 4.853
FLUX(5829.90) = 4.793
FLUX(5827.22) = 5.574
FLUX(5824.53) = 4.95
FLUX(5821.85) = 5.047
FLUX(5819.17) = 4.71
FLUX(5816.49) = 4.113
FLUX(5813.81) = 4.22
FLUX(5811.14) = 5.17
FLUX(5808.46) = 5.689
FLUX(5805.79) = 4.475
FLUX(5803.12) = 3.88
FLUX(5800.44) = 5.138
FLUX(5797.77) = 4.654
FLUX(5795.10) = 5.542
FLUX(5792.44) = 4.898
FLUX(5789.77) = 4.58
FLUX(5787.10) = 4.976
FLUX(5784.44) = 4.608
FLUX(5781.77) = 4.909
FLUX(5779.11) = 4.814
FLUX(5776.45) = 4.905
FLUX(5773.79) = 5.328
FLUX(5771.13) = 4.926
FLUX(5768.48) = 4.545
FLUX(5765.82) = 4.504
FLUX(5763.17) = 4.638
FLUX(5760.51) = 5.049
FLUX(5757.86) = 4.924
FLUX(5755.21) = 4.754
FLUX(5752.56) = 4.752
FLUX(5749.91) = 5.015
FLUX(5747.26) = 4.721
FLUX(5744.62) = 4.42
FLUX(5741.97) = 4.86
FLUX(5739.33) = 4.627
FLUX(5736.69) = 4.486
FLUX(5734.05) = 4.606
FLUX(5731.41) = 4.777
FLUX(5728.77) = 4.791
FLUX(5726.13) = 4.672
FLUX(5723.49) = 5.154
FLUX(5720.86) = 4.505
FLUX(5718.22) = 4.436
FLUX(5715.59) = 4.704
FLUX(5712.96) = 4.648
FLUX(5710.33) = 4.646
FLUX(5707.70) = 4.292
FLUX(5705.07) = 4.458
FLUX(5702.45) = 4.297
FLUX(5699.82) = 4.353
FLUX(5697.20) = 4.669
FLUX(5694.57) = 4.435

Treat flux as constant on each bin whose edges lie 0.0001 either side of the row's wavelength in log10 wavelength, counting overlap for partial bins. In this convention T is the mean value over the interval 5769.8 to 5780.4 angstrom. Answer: 5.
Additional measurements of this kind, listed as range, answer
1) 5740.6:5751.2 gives 4.75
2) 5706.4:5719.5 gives 4.55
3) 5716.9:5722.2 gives 4.48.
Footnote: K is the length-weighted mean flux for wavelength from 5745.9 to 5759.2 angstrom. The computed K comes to 4.83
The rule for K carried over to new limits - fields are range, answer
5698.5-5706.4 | 4.37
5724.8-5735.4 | 4.71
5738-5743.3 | 4.74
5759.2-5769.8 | 4.68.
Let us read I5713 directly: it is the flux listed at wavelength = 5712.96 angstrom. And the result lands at 4.648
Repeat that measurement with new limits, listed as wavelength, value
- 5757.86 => 4.924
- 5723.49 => 5.154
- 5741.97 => 4.86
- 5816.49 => 4.113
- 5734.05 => 4.606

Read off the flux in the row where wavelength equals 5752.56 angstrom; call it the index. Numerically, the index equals 4.752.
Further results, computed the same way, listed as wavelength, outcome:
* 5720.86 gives 4.505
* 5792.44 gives 4.898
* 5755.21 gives 4.754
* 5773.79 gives 5.328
